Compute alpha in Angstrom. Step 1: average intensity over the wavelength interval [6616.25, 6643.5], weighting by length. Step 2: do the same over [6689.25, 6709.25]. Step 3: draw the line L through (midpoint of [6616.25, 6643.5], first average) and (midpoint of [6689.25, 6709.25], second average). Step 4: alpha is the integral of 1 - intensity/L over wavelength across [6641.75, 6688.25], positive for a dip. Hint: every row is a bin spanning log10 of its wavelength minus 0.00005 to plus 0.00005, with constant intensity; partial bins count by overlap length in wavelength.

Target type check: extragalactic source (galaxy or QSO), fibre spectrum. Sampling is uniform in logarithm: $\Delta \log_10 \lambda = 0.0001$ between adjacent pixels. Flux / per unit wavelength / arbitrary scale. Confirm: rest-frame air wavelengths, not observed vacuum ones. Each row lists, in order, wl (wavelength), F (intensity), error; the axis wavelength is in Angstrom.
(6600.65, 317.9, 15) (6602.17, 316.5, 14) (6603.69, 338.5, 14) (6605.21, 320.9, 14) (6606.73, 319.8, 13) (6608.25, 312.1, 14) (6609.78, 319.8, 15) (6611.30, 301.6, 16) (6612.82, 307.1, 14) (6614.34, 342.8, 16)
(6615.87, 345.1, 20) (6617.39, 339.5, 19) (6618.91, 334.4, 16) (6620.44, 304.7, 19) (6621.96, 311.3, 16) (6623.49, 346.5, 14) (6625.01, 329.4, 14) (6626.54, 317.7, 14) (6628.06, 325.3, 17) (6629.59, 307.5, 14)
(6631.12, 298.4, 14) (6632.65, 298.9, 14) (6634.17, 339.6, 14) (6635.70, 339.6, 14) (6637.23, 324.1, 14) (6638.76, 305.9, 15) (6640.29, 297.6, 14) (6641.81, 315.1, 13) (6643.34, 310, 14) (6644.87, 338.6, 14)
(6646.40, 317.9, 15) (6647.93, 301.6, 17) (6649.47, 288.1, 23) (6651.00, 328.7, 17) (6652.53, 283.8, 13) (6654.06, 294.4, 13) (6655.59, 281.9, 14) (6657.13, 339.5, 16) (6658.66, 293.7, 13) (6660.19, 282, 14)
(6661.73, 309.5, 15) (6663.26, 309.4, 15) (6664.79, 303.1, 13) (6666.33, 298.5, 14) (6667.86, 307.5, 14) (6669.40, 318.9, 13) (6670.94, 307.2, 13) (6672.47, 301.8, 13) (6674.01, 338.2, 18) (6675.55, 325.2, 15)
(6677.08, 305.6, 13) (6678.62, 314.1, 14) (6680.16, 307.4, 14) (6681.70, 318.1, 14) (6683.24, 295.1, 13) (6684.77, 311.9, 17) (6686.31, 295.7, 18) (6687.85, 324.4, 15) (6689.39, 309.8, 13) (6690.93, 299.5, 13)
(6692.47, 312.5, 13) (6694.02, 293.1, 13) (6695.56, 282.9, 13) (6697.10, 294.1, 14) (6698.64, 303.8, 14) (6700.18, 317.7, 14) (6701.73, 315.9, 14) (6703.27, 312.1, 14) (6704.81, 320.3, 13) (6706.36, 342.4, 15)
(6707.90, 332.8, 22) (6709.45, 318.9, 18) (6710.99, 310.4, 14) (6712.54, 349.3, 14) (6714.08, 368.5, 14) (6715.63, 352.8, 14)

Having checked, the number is 1.0 Angstrom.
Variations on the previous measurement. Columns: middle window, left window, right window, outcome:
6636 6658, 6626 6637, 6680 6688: 0.40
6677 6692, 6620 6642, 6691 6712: 0.24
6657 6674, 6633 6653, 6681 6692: 0.26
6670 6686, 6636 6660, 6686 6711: -0.11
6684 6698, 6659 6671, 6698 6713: 0.57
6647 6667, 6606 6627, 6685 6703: 0.80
